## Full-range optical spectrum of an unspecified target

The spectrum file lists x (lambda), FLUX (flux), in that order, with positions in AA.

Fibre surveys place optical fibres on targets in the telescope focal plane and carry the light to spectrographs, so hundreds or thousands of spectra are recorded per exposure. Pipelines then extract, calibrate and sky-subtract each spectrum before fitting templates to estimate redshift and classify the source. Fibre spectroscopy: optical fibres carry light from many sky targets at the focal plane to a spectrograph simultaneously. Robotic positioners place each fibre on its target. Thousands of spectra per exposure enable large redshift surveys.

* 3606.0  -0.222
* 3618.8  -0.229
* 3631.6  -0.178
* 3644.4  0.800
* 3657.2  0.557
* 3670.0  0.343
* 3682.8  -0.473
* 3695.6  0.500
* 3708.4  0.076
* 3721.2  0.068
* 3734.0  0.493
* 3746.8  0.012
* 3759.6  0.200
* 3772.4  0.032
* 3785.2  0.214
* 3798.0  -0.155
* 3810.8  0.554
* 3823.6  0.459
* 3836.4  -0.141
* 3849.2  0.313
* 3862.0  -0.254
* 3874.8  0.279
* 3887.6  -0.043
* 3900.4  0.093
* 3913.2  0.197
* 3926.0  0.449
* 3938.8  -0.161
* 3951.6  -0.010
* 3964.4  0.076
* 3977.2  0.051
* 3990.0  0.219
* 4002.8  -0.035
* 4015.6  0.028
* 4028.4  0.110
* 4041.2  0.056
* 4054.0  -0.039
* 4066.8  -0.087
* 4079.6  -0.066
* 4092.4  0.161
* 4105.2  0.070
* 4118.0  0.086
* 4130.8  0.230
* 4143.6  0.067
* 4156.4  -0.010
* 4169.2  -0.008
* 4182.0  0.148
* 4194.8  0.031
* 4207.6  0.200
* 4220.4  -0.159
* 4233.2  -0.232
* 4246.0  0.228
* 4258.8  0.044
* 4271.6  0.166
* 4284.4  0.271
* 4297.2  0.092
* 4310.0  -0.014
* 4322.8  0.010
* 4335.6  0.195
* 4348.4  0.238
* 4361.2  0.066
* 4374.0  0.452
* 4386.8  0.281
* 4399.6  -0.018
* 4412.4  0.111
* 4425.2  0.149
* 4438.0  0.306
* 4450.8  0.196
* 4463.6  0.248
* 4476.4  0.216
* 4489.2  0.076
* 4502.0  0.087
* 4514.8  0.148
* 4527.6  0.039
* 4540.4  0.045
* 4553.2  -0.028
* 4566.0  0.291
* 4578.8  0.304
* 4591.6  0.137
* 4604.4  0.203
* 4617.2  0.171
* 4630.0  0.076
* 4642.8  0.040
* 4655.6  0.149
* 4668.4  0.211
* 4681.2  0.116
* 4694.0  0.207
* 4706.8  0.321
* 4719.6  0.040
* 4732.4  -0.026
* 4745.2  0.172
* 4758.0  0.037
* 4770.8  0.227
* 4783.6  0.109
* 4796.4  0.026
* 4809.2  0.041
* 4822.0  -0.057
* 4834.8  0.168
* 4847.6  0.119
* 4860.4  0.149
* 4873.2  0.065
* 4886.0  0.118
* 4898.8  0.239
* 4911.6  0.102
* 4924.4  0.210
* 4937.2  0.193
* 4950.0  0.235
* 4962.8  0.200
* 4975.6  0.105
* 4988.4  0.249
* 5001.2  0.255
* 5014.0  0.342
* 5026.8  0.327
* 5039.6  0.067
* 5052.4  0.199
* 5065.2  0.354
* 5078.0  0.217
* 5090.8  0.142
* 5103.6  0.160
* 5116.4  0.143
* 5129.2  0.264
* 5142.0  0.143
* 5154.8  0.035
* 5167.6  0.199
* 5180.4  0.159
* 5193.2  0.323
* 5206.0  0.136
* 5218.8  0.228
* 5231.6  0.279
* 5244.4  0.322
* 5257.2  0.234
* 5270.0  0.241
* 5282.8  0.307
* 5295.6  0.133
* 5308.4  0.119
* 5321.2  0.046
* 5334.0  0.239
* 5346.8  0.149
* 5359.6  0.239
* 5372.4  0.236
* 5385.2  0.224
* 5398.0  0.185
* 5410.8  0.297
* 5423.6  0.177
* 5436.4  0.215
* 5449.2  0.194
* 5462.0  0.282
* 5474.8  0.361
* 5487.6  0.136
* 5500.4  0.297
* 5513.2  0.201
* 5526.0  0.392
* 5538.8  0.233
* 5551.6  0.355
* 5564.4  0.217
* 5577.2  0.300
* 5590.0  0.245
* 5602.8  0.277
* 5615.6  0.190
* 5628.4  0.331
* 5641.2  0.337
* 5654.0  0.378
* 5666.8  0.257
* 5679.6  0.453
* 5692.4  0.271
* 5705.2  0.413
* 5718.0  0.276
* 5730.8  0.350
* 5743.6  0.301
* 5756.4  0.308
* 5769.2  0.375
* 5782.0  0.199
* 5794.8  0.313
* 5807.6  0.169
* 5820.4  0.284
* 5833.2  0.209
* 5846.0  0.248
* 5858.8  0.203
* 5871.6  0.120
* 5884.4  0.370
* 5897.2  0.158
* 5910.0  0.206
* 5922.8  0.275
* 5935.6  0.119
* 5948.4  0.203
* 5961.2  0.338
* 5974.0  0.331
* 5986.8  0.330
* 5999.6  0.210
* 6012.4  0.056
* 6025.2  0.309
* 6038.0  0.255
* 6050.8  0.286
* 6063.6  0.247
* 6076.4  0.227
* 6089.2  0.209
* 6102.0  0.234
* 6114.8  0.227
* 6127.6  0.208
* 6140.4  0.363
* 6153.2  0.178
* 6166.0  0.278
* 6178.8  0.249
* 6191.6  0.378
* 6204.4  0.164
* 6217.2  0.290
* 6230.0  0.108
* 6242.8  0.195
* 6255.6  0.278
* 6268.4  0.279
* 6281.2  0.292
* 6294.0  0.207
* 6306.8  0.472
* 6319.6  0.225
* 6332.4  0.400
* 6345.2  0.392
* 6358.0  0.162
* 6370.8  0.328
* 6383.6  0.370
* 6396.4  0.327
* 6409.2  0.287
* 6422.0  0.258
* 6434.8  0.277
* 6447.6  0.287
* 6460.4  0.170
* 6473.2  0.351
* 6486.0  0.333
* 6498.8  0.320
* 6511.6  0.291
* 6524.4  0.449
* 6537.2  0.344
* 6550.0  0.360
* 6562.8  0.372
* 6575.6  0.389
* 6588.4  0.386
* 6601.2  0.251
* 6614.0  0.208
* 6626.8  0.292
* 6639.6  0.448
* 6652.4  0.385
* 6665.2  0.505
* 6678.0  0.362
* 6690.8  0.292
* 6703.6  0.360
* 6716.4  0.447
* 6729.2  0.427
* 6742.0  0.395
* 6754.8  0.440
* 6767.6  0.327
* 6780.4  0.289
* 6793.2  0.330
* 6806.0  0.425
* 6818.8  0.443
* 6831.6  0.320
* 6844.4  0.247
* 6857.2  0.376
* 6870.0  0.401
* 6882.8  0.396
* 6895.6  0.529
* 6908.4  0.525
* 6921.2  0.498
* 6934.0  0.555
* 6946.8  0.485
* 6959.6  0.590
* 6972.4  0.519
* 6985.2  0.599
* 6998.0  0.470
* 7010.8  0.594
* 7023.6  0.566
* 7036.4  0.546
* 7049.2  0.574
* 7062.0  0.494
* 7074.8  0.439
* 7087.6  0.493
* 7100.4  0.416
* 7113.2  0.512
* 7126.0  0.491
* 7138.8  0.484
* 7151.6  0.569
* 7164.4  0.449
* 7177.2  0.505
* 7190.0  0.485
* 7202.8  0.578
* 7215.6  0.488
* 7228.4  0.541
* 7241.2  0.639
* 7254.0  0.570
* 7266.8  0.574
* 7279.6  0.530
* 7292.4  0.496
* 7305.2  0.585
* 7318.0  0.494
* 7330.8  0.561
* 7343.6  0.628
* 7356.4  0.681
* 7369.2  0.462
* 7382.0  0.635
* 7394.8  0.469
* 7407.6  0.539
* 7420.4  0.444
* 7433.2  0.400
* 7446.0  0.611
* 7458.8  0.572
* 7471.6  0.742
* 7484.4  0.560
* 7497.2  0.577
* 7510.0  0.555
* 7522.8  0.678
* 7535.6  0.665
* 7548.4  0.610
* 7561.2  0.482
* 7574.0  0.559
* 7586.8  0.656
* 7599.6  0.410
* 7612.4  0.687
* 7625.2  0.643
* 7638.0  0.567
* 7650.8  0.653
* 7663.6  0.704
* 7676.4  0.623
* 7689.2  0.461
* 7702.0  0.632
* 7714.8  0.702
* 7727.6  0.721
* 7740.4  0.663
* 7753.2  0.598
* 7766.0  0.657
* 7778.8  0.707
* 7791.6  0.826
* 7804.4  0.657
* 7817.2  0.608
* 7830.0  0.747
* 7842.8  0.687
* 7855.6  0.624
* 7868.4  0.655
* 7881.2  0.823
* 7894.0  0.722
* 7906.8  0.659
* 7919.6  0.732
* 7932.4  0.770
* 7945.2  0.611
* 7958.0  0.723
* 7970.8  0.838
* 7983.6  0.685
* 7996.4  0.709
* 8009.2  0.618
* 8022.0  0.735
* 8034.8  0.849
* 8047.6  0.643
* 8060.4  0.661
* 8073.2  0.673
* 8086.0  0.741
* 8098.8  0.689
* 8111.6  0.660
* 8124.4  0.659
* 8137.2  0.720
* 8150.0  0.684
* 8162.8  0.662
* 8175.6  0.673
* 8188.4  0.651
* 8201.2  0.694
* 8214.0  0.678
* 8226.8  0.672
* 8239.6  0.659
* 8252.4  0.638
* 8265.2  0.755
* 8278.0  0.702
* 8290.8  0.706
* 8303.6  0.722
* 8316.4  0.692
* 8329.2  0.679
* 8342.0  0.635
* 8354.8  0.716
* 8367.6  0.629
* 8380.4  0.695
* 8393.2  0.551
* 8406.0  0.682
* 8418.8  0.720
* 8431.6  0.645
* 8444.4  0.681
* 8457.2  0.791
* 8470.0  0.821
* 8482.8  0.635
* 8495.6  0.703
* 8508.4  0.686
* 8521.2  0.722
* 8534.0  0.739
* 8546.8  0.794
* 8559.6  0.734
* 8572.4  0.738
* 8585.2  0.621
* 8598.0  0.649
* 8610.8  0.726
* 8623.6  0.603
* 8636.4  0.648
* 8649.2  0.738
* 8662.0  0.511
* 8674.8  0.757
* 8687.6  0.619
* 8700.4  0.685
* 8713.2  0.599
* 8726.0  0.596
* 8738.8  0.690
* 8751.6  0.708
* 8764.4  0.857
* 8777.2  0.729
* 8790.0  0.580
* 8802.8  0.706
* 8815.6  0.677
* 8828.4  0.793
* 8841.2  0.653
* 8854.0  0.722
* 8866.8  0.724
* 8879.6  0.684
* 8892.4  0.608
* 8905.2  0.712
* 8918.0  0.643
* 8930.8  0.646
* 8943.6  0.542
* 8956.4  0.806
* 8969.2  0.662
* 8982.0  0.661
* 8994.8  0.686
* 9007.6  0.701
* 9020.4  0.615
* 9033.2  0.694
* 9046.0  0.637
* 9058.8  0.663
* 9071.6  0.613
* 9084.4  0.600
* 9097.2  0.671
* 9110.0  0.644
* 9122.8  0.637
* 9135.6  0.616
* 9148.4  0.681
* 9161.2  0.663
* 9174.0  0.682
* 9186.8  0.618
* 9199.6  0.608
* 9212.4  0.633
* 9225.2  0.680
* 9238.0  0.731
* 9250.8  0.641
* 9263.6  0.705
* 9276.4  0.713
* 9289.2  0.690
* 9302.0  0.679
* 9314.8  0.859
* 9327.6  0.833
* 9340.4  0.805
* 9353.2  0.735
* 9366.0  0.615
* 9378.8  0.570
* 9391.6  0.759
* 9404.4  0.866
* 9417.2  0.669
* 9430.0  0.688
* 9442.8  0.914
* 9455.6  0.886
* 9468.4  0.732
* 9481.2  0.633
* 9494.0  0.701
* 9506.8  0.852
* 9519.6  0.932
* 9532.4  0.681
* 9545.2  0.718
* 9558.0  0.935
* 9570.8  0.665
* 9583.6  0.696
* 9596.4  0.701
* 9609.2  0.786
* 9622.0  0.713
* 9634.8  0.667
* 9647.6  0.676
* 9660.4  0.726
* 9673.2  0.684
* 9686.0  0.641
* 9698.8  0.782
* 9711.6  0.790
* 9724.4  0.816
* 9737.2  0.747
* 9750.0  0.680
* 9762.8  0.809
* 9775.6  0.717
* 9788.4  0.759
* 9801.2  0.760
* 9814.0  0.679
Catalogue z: 0.72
